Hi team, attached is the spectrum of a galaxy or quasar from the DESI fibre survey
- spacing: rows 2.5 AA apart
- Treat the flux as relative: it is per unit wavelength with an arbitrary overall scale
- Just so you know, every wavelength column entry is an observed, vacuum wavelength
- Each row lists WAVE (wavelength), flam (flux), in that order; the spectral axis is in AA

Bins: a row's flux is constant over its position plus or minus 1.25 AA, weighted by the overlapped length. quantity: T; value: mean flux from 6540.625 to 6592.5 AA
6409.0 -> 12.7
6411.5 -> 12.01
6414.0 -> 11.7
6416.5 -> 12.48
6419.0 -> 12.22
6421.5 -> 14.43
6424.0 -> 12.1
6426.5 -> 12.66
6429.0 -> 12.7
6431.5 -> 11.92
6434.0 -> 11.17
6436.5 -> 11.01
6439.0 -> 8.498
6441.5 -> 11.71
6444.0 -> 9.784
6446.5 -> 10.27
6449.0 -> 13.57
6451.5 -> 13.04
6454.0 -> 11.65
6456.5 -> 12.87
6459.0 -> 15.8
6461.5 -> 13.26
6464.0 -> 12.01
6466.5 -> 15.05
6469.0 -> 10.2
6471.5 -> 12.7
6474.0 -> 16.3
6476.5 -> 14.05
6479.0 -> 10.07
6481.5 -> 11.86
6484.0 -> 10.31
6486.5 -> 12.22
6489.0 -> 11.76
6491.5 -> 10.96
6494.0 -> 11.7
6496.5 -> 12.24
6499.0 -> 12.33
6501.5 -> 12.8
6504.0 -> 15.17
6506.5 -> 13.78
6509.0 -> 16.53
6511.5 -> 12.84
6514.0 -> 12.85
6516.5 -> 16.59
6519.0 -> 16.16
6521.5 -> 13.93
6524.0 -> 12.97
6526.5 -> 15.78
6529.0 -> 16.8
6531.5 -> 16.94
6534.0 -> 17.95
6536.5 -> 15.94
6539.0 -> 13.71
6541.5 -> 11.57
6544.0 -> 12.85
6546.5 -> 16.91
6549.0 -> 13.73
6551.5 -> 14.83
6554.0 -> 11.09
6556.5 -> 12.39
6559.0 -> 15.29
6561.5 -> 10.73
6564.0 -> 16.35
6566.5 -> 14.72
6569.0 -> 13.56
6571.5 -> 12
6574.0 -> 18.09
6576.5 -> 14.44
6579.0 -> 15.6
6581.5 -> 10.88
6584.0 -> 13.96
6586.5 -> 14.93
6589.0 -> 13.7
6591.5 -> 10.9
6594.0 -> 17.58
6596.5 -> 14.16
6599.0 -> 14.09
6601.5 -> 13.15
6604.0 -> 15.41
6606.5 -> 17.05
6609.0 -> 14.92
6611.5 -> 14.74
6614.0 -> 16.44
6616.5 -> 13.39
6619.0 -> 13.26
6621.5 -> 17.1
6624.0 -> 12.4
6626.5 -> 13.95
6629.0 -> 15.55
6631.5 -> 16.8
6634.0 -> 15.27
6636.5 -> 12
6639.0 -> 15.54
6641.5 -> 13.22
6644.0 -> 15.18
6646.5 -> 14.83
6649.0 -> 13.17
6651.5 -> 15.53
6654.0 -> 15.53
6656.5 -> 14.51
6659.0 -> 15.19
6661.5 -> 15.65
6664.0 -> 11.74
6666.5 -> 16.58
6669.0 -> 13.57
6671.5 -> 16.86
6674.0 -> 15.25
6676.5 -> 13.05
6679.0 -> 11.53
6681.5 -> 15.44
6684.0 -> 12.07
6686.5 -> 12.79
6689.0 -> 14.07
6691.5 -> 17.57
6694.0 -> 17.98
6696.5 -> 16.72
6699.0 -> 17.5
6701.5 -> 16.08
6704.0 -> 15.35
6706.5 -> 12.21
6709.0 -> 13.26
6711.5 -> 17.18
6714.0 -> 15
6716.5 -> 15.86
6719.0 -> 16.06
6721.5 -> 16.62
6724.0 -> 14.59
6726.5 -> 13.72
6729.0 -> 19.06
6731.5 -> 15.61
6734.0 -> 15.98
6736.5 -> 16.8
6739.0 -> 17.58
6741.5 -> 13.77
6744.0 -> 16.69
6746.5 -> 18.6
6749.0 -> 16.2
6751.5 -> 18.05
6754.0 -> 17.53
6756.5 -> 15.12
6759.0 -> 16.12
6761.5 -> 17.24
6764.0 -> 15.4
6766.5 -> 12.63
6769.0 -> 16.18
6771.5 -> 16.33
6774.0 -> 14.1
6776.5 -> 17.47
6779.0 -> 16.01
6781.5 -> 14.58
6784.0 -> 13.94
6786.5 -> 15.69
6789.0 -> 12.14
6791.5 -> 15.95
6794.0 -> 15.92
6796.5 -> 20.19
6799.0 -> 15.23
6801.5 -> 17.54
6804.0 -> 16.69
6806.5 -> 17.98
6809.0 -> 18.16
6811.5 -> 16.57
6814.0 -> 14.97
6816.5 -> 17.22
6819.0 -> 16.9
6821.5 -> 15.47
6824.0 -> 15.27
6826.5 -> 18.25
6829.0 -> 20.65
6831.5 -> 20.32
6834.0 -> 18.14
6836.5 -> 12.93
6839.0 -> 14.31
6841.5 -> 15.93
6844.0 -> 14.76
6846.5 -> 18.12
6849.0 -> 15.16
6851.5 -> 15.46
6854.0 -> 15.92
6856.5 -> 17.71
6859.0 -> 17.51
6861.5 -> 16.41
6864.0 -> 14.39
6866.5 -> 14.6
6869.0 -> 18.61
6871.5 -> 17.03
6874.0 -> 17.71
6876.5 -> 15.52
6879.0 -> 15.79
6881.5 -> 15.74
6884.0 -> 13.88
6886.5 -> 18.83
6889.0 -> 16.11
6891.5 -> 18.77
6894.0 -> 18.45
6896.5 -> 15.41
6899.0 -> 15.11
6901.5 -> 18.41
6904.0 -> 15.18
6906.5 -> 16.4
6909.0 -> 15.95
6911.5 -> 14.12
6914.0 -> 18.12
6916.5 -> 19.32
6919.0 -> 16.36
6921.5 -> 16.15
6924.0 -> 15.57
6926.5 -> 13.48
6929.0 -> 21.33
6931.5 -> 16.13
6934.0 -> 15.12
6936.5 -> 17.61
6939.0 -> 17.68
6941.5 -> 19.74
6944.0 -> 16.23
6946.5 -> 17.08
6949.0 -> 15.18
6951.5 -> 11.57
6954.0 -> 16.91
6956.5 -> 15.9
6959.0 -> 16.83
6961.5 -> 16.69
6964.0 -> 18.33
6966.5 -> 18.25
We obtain 13.8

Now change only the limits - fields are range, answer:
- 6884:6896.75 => 17.3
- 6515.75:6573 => 14.5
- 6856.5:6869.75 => 16.3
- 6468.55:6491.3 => 12.2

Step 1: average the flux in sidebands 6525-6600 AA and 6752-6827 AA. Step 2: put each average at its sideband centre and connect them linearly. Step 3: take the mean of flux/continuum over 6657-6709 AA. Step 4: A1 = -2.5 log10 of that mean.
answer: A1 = 0.03 mag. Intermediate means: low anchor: 14.4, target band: 14.8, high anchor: 16.1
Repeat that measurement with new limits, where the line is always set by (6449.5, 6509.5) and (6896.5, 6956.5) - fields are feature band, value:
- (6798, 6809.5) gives -0.110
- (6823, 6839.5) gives -0.107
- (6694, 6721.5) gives -0.073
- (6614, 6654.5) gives -0.039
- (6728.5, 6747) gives -0.116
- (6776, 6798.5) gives -0.027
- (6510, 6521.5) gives -0.115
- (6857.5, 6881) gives -0.028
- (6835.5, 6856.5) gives 0.020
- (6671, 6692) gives 0.028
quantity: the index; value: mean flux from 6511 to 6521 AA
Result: 14.7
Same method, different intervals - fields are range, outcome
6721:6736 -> 15.9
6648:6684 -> 14.5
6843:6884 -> 16.2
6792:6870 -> 16.7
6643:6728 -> 15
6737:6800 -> 16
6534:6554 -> 14.3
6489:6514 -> 13.1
